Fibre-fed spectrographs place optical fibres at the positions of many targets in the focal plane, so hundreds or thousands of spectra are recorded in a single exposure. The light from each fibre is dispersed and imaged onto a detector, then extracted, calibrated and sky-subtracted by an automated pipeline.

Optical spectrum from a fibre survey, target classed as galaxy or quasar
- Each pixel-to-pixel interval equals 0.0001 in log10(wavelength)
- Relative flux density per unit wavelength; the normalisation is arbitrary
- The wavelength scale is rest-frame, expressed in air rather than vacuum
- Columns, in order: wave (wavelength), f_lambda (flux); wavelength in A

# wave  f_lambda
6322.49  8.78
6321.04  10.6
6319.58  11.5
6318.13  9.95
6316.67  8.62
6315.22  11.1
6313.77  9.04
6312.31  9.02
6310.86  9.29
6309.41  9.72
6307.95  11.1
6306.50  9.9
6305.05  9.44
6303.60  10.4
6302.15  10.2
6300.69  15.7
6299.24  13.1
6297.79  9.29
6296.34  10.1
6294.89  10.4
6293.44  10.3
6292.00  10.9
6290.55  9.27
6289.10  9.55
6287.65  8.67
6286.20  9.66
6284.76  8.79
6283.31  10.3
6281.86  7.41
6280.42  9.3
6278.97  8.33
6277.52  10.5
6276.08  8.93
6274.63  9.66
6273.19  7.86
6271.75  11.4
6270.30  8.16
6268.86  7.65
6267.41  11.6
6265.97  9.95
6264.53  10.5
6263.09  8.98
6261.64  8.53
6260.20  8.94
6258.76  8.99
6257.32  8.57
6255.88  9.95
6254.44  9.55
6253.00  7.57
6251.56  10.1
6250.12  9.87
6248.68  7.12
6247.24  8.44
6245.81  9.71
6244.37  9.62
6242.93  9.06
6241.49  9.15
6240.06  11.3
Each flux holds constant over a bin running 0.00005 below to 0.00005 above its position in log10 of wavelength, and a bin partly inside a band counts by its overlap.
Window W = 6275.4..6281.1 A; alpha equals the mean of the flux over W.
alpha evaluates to 9.26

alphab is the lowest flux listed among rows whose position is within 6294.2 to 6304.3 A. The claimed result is 9.29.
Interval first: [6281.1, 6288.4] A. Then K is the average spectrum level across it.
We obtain 8.97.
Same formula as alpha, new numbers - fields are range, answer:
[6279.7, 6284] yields 9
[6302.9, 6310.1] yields 10.1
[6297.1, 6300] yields 11.3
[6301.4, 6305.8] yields 10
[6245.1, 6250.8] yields 8.79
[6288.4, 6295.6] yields 10.1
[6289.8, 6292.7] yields 10.1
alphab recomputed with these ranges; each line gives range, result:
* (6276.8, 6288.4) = 7.41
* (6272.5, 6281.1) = 7.86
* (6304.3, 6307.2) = 9.44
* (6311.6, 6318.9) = 8.62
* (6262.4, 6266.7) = 8.98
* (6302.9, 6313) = 9.02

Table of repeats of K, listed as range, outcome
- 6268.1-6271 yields 7.93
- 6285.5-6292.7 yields 9.6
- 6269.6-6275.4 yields 9.27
